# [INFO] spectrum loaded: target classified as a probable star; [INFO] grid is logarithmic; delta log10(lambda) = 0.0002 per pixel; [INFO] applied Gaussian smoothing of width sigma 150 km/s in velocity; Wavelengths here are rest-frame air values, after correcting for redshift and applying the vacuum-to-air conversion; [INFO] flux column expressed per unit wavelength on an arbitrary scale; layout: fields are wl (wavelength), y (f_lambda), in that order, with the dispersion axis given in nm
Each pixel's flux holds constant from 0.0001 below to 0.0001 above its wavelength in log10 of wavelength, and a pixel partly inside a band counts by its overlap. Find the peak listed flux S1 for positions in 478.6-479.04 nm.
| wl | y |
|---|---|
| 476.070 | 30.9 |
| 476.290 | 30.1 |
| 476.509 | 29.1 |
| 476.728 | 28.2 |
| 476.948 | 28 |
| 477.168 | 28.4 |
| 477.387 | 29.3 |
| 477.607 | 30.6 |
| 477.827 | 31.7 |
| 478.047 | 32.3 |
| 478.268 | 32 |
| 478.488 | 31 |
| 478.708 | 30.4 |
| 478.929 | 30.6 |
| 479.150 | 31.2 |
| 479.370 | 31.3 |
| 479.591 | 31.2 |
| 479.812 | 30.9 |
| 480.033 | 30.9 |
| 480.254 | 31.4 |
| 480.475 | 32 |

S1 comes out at 30.6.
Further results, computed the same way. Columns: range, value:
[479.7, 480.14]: 30.9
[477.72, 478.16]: 32.3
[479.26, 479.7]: 31.3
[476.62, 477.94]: 31.7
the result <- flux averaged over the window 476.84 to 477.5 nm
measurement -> 28.6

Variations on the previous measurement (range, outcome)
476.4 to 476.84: 28.7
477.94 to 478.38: 32.1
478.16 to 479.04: 31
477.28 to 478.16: 31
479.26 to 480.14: 31.1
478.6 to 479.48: 30.9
